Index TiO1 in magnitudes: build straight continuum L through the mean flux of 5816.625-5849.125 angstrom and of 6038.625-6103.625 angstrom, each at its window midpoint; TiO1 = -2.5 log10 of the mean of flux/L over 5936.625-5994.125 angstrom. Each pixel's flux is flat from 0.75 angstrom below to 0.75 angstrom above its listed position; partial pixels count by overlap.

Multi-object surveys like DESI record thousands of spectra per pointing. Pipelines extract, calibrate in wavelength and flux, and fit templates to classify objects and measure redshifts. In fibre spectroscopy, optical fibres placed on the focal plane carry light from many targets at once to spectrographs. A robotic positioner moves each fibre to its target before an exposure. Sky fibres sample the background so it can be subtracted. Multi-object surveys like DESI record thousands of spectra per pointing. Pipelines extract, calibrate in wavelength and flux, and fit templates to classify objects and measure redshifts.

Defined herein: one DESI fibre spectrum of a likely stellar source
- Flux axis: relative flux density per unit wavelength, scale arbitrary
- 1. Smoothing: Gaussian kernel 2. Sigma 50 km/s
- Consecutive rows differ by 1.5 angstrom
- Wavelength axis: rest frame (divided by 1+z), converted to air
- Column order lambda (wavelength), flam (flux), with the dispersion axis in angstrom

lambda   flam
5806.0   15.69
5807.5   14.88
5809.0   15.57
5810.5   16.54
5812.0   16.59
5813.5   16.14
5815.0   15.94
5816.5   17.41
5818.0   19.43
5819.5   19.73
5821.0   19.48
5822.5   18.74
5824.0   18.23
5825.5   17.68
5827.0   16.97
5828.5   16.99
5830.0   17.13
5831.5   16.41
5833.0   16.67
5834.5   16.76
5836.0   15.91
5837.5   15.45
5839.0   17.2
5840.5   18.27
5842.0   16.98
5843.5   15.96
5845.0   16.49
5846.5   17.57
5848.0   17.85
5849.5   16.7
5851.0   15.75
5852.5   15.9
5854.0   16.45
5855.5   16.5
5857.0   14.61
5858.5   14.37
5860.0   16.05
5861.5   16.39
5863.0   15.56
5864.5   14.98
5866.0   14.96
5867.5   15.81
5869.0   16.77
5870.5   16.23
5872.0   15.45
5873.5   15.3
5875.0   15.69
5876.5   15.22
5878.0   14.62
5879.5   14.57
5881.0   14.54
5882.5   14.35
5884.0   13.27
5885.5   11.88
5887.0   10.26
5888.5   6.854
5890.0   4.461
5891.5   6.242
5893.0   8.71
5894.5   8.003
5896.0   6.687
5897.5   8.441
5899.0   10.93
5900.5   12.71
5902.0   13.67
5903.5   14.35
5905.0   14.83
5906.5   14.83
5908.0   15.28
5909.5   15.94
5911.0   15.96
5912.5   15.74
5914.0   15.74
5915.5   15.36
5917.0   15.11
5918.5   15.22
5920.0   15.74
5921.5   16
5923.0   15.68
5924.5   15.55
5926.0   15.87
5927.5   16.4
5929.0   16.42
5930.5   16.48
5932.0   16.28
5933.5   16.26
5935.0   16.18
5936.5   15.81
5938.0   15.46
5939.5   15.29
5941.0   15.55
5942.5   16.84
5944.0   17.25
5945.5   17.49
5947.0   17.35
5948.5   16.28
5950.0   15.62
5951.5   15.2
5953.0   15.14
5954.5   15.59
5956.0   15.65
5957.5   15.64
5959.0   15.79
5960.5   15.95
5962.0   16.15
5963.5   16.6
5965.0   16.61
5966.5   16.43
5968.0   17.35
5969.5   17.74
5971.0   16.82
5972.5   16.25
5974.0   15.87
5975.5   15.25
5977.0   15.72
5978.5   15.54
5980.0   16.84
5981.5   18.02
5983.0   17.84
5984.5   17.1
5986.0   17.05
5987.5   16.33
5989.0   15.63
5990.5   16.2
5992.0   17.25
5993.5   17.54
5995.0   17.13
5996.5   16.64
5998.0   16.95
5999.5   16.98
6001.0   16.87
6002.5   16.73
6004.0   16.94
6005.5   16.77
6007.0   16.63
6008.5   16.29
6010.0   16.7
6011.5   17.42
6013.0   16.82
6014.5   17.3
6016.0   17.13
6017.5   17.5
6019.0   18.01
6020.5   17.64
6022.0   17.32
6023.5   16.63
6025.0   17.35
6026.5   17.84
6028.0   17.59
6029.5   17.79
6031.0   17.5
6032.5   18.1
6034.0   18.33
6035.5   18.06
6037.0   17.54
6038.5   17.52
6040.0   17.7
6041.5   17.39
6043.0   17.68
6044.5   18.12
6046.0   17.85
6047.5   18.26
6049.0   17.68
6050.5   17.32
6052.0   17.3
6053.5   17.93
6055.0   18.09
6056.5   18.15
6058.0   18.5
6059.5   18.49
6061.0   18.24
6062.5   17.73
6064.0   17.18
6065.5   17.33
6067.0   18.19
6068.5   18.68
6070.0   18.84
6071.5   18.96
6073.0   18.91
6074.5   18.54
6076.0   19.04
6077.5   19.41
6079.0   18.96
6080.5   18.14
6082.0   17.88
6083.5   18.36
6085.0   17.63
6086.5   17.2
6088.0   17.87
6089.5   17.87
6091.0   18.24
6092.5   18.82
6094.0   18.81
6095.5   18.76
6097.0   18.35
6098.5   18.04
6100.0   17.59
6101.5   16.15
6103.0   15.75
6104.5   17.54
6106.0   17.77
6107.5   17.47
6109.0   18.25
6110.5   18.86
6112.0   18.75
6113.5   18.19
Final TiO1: 0.089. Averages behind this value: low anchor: 17.4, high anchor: 18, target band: 16.4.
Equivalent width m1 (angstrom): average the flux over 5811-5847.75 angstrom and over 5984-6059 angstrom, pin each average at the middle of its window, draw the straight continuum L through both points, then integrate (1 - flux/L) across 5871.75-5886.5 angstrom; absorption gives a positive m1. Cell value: 2.5 angstrom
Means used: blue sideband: 17.3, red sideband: 17.3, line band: 14.4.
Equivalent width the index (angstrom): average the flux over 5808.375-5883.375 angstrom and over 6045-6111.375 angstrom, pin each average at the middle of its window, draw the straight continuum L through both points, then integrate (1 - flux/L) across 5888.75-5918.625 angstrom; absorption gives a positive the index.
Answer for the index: 8.1 angstrom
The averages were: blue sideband 16.4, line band 12.3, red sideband 18.1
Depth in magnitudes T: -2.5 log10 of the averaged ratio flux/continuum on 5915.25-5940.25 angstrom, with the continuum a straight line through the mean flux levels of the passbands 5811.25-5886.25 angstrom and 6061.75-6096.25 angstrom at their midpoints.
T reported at 0.08 mag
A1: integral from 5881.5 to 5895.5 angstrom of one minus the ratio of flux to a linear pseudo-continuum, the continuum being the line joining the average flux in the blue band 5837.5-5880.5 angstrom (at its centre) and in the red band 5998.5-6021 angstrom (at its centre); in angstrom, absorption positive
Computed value 5.9 angstrom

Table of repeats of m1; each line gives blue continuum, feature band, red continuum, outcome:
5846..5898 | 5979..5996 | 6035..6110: -0.9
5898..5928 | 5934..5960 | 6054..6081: -0.5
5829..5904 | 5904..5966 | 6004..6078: -1.1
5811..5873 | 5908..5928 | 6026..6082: 1.7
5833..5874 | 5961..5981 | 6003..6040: 0.7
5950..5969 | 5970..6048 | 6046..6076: -0.3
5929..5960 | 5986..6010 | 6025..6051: 0.4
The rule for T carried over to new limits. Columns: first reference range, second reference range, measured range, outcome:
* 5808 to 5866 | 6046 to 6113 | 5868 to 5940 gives 0.23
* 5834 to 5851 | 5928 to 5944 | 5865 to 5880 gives 0.07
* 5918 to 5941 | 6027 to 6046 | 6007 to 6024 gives 0.02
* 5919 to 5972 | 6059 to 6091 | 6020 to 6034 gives -0.01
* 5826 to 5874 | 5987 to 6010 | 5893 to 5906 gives 0.42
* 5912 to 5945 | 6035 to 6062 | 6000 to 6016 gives 0.02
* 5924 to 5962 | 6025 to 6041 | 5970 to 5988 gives 0.01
